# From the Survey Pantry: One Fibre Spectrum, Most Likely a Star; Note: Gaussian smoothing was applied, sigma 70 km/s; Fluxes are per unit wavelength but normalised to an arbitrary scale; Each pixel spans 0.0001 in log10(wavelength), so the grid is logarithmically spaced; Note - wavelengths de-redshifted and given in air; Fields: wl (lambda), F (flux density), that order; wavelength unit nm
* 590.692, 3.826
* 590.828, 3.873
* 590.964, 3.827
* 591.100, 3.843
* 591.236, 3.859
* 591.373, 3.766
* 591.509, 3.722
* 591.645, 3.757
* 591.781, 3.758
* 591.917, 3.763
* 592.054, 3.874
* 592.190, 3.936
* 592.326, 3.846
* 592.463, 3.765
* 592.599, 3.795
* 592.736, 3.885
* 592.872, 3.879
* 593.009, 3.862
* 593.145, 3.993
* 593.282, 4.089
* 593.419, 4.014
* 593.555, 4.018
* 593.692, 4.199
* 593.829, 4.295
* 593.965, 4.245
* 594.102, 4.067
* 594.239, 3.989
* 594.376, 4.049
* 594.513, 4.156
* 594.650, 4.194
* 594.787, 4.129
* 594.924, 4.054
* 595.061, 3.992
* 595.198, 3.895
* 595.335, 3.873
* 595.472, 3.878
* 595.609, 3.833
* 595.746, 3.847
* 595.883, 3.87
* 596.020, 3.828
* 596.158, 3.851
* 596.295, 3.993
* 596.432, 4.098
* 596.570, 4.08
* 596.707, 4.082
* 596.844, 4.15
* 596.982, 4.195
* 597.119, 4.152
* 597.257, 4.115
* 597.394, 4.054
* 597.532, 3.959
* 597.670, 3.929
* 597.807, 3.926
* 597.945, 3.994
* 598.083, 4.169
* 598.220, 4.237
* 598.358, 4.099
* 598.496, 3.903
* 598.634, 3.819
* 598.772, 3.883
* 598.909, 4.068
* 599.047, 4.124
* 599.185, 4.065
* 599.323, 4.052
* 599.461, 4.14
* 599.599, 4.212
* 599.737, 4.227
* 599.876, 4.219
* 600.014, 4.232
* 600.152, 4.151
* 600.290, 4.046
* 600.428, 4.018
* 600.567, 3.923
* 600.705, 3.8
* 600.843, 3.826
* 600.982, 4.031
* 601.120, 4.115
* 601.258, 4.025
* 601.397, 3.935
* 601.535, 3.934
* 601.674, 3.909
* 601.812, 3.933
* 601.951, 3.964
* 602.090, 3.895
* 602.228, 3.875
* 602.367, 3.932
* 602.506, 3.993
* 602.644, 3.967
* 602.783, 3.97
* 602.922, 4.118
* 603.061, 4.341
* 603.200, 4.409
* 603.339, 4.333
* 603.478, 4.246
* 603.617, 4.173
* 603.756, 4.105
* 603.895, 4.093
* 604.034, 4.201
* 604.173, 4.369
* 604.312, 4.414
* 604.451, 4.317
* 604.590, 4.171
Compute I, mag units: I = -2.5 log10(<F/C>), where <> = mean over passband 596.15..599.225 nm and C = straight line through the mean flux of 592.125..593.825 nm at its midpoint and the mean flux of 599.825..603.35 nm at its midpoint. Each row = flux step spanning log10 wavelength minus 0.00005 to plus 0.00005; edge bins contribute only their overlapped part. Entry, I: -0.01 mag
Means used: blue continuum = 3.95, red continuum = 4.03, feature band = 4.05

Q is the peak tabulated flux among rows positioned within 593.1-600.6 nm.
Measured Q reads 4.295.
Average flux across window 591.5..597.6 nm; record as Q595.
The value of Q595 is 3.98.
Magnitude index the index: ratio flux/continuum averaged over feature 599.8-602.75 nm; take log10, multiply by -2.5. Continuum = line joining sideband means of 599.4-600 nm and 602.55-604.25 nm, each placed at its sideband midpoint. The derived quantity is 0.056 mag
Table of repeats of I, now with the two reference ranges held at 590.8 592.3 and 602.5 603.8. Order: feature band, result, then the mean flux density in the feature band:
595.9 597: -0.01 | 4.02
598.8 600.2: -0.02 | 4.14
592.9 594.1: -0.06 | 4.08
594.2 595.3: -0.04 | 4.05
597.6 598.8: 0.01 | 4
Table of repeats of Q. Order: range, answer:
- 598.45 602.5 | 4.232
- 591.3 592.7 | 3.936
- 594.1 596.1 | 4.194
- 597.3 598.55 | 4.237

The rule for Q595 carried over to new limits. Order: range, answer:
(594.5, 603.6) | 4.03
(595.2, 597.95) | 3.98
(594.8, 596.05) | 3.91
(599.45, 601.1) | 4.07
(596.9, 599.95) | 4.07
